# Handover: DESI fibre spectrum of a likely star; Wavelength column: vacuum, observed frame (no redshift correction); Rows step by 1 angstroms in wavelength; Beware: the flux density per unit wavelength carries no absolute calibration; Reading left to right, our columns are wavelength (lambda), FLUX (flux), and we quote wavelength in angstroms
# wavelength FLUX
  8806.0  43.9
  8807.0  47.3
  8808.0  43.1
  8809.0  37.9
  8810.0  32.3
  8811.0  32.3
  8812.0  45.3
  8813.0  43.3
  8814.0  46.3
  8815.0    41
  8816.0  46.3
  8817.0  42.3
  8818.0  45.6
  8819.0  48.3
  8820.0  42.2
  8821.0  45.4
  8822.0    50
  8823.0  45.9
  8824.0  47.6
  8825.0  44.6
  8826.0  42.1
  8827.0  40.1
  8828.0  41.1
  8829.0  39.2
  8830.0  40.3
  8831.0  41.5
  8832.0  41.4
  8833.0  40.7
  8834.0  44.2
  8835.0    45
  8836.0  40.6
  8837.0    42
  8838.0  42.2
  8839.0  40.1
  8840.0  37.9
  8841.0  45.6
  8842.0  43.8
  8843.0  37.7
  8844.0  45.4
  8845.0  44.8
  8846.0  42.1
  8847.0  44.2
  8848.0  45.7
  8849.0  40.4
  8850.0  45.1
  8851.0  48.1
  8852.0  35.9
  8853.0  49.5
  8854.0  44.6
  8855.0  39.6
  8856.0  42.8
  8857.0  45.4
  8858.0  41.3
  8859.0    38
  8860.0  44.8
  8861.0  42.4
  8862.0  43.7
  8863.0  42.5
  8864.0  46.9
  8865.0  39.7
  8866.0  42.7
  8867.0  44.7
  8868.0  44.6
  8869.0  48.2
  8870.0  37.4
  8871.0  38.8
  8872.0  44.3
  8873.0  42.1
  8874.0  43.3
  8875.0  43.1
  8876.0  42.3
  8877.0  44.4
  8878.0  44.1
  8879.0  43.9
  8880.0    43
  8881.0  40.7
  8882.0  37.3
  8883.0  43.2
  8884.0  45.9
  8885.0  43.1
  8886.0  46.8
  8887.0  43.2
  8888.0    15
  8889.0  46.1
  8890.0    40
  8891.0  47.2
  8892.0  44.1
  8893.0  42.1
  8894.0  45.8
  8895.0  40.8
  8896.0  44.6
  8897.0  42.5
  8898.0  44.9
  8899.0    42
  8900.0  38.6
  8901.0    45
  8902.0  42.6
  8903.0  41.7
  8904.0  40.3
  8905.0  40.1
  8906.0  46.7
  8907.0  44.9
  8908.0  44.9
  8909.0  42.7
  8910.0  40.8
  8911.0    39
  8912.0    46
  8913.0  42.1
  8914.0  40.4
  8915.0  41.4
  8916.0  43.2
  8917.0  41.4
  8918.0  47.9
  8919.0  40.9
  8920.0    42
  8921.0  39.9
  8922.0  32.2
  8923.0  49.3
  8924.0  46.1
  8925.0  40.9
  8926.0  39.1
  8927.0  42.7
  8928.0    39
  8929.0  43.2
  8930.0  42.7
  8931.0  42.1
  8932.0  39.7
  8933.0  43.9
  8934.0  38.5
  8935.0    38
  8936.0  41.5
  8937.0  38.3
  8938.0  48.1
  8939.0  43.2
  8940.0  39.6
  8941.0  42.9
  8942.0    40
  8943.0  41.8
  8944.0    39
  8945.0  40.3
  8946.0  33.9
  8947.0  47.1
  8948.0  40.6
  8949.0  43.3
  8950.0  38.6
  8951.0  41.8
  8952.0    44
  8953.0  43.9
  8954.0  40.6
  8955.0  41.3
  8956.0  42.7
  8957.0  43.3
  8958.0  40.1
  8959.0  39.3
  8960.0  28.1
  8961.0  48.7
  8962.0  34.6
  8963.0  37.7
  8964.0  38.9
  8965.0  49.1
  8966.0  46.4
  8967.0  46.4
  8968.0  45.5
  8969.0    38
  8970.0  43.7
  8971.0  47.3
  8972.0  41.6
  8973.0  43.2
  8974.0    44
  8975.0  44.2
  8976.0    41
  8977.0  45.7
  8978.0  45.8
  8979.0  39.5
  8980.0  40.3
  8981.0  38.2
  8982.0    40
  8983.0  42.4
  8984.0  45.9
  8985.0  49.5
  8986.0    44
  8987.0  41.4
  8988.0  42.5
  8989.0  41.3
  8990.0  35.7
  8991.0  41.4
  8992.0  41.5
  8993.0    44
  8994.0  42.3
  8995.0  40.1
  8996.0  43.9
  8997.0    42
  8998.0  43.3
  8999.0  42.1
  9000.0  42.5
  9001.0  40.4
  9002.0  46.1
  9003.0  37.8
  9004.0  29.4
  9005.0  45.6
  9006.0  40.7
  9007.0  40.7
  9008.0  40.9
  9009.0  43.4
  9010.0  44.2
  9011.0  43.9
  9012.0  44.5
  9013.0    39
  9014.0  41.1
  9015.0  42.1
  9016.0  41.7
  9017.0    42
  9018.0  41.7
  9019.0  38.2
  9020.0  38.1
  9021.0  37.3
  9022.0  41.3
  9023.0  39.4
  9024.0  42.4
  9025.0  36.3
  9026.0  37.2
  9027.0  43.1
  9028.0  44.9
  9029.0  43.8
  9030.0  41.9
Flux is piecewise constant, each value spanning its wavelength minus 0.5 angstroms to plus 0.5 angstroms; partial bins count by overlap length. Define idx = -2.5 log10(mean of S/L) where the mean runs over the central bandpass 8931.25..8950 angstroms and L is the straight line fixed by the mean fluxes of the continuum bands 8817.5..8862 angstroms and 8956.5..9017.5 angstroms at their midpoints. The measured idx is 0.033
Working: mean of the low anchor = 43.1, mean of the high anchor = 42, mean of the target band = 41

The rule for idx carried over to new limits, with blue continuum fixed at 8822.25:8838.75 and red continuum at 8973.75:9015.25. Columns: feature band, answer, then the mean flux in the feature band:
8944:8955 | 0.02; 41.3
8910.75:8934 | 0.01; 41.9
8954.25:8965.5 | 0.05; 40.4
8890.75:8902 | -0.03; 43.3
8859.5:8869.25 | -0.04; 43.9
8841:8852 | -0.03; 43.5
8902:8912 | -0.01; 42.5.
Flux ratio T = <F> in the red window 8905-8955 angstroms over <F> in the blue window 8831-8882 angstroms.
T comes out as 0.98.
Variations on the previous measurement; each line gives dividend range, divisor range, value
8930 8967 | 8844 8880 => 0.95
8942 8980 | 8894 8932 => 0.99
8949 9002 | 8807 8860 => 0.99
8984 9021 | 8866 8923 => 0.98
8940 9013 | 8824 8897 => 0.99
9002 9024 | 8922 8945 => 0.98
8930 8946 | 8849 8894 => 0.96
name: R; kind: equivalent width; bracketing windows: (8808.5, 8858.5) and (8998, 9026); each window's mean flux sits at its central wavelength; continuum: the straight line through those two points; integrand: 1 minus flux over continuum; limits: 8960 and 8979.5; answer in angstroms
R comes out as -0.7 angstroms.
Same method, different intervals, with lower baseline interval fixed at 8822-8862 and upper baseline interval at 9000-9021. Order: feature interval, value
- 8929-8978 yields -0.24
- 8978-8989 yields -0.31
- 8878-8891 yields 0.39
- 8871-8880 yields -0.16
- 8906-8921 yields -0.25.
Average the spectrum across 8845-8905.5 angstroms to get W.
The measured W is 42.6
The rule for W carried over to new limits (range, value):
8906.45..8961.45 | 41.6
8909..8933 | 41.9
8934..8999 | 41.9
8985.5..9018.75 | 41.6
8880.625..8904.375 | 41.8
